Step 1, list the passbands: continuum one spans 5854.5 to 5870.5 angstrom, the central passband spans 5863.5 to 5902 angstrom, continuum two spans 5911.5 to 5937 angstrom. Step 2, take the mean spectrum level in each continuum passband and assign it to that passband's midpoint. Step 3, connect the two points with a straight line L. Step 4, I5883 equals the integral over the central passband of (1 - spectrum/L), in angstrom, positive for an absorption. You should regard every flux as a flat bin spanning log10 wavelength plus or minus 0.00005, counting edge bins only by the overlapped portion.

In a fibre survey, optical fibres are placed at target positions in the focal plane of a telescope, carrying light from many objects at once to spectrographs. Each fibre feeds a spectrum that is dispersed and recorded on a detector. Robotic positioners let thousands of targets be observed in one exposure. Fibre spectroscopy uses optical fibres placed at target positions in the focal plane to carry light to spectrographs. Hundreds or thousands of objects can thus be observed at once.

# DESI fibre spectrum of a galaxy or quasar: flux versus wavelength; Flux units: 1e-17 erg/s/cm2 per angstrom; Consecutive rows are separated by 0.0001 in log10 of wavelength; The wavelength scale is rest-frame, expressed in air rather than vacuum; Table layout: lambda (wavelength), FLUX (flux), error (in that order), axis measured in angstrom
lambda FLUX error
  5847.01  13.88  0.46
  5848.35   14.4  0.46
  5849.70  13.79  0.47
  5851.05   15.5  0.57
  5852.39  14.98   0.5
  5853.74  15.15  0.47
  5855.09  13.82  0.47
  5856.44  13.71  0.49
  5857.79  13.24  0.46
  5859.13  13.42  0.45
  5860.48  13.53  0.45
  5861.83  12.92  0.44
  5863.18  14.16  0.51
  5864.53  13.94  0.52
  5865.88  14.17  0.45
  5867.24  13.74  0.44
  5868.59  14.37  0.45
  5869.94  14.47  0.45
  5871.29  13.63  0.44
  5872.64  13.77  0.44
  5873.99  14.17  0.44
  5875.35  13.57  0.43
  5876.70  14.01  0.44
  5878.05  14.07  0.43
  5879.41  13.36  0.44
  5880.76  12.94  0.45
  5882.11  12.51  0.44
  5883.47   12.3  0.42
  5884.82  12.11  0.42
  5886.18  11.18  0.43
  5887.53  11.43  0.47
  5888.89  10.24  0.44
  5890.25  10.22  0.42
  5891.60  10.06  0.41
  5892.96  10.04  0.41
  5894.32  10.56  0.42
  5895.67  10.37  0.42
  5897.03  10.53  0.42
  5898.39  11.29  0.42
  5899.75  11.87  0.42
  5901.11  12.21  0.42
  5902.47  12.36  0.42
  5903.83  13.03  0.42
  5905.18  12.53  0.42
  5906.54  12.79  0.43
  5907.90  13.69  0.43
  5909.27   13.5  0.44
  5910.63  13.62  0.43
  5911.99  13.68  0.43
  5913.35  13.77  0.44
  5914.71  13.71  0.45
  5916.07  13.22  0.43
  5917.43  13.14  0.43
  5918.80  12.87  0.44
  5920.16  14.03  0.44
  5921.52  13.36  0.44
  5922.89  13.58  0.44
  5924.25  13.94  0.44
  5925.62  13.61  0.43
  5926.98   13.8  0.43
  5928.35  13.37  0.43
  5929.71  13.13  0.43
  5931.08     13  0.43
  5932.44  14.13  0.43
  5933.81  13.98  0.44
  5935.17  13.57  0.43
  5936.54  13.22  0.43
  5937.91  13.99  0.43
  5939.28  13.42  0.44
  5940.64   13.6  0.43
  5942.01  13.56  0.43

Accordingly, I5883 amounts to 3.6 angstrom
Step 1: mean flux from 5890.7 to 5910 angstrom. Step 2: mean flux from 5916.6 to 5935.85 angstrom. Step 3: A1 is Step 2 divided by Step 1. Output 1.15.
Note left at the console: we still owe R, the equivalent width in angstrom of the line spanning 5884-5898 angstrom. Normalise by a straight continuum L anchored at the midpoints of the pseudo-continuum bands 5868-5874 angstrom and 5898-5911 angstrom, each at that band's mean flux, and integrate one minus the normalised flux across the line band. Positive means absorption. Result 2.7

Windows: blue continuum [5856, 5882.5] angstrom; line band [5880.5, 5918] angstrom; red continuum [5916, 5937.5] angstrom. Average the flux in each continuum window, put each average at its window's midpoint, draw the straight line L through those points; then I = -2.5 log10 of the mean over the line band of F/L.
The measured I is 0.13 mag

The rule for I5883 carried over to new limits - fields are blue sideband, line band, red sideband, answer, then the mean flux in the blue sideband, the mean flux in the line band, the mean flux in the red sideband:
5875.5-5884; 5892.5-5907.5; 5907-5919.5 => 1.92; 13.2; 11.7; 13.5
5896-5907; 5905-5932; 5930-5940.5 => -1.35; 12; 13.4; 13.6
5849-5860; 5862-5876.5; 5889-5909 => -0.71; 14.2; 14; 11.5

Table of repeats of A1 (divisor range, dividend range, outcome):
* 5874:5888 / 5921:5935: 1.06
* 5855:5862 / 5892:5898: 0.77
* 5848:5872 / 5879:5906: 0.82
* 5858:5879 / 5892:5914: 0.88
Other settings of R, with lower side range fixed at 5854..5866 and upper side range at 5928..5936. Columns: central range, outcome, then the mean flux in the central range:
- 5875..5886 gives 0.5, 13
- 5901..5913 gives 0.4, 13.1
